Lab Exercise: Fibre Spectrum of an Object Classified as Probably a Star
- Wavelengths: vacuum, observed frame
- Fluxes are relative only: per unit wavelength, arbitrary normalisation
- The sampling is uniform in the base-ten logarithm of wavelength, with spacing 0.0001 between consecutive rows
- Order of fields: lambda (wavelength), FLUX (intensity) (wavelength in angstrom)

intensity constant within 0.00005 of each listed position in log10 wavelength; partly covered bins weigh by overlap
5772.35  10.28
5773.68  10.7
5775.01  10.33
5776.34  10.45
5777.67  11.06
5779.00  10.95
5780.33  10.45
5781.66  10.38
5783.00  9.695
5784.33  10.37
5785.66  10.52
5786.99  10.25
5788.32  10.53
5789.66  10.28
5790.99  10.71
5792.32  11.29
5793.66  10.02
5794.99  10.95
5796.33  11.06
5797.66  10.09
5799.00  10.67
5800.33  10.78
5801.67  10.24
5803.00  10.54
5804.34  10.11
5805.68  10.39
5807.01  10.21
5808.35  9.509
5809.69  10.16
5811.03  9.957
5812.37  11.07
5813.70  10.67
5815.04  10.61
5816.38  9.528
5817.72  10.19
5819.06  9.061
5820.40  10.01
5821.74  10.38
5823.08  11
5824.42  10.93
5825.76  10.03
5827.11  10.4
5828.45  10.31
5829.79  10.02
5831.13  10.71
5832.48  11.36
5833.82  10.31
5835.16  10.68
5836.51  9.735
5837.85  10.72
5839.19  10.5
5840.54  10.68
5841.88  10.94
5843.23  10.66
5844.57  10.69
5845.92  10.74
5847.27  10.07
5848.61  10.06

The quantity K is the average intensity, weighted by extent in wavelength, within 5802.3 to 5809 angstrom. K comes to 10.2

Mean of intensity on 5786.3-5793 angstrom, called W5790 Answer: 10.6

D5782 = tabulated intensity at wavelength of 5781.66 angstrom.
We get 10.38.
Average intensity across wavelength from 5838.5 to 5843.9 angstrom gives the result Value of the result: 10.7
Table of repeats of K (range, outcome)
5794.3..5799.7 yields 10.7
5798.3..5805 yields 10.5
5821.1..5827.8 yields 10.5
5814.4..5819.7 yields 9.84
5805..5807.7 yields 10.3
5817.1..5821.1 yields 9.75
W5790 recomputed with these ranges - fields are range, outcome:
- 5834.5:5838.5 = 10.4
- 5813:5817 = 10.3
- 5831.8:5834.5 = 10.8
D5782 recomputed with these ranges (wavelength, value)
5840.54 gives 10.68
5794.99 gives 10.95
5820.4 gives 10.01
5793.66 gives 10.02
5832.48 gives 11.36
